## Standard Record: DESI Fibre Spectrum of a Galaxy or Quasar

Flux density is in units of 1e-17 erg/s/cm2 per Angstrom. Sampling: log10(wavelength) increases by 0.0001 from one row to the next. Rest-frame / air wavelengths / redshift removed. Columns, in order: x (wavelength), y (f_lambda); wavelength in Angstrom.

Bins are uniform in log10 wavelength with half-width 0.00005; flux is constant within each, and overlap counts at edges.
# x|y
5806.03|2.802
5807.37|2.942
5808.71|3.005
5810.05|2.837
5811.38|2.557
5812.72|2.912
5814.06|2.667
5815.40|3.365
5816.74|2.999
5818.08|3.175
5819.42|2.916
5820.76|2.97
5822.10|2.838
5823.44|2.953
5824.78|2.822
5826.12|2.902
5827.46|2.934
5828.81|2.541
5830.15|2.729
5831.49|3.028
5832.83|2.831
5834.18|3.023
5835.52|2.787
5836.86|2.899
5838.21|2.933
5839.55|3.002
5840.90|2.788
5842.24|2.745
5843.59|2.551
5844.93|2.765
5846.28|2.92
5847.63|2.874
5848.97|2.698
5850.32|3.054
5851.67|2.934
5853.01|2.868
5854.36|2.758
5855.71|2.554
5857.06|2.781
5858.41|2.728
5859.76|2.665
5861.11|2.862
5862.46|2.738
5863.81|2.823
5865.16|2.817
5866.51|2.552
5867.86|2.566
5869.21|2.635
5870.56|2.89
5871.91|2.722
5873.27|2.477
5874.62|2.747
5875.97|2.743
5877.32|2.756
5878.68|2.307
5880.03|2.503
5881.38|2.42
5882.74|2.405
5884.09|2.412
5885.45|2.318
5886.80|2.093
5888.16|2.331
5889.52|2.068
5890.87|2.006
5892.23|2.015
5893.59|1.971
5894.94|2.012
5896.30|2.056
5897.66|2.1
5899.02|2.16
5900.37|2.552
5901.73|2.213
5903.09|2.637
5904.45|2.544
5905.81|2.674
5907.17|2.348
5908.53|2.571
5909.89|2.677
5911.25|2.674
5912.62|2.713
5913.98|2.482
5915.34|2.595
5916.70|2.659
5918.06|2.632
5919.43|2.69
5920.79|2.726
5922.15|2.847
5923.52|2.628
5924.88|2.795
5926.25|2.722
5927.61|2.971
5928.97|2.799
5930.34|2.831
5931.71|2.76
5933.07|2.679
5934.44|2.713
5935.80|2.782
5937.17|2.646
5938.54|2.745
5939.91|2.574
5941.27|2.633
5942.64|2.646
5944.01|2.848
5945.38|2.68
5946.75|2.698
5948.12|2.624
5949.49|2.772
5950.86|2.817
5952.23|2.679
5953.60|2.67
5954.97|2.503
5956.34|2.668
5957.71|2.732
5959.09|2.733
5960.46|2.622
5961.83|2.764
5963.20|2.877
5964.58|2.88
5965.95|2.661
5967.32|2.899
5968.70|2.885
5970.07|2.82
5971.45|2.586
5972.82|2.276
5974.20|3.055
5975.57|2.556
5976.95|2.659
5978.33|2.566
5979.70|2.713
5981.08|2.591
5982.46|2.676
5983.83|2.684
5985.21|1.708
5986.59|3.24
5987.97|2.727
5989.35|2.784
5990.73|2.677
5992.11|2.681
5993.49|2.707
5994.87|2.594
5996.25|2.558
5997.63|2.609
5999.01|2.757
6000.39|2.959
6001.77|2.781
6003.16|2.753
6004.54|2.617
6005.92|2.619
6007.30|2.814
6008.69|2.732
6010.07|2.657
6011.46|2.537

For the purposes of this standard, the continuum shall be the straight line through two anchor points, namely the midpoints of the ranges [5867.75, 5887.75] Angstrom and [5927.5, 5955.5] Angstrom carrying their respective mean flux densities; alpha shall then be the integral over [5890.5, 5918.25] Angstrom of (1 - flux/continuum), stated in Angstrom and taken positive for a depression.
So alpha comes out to 2.3 Angstrom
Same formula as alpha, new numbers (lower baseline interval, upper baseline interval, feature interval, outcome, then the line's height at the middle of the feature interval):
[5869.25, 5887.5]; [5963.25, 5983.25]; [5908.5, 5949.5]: -1.28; 2.62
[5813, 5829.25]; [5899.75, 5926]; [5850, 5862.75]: 0.09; 2.81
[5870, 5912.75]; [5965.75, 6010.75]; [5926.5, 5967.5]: -2.61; 2.57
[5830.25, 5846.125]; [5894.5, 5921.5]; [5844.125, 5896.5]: 2.44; 2.68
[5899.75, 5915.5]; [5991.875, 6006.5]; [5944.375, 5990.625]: -0.79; 2.65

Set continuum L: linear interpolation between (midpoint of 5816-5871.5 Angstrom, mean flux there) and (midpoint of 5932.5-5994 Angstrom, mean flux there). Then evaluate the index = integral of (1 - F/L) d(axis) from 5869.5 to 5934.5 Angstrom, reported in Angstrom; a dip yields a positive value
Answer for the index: 5.81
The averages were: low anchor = 2.83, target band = 2.51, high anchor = 2.69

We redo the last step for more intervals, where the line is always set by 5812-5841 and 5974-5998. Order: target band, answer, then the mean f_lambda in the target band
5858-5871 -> 0.6 Angstrom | 2.73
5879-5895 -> 3.4 Angstrom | 2.22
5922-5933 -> -0.2 Angstrom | 2.78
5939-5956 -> 0.2 Angstrom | 2.68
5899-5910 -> 1.1 Angstrom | 2.5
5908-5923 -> 0.6 Angstrom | 2.66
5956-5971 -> -0.5 Angstrom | 2.78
